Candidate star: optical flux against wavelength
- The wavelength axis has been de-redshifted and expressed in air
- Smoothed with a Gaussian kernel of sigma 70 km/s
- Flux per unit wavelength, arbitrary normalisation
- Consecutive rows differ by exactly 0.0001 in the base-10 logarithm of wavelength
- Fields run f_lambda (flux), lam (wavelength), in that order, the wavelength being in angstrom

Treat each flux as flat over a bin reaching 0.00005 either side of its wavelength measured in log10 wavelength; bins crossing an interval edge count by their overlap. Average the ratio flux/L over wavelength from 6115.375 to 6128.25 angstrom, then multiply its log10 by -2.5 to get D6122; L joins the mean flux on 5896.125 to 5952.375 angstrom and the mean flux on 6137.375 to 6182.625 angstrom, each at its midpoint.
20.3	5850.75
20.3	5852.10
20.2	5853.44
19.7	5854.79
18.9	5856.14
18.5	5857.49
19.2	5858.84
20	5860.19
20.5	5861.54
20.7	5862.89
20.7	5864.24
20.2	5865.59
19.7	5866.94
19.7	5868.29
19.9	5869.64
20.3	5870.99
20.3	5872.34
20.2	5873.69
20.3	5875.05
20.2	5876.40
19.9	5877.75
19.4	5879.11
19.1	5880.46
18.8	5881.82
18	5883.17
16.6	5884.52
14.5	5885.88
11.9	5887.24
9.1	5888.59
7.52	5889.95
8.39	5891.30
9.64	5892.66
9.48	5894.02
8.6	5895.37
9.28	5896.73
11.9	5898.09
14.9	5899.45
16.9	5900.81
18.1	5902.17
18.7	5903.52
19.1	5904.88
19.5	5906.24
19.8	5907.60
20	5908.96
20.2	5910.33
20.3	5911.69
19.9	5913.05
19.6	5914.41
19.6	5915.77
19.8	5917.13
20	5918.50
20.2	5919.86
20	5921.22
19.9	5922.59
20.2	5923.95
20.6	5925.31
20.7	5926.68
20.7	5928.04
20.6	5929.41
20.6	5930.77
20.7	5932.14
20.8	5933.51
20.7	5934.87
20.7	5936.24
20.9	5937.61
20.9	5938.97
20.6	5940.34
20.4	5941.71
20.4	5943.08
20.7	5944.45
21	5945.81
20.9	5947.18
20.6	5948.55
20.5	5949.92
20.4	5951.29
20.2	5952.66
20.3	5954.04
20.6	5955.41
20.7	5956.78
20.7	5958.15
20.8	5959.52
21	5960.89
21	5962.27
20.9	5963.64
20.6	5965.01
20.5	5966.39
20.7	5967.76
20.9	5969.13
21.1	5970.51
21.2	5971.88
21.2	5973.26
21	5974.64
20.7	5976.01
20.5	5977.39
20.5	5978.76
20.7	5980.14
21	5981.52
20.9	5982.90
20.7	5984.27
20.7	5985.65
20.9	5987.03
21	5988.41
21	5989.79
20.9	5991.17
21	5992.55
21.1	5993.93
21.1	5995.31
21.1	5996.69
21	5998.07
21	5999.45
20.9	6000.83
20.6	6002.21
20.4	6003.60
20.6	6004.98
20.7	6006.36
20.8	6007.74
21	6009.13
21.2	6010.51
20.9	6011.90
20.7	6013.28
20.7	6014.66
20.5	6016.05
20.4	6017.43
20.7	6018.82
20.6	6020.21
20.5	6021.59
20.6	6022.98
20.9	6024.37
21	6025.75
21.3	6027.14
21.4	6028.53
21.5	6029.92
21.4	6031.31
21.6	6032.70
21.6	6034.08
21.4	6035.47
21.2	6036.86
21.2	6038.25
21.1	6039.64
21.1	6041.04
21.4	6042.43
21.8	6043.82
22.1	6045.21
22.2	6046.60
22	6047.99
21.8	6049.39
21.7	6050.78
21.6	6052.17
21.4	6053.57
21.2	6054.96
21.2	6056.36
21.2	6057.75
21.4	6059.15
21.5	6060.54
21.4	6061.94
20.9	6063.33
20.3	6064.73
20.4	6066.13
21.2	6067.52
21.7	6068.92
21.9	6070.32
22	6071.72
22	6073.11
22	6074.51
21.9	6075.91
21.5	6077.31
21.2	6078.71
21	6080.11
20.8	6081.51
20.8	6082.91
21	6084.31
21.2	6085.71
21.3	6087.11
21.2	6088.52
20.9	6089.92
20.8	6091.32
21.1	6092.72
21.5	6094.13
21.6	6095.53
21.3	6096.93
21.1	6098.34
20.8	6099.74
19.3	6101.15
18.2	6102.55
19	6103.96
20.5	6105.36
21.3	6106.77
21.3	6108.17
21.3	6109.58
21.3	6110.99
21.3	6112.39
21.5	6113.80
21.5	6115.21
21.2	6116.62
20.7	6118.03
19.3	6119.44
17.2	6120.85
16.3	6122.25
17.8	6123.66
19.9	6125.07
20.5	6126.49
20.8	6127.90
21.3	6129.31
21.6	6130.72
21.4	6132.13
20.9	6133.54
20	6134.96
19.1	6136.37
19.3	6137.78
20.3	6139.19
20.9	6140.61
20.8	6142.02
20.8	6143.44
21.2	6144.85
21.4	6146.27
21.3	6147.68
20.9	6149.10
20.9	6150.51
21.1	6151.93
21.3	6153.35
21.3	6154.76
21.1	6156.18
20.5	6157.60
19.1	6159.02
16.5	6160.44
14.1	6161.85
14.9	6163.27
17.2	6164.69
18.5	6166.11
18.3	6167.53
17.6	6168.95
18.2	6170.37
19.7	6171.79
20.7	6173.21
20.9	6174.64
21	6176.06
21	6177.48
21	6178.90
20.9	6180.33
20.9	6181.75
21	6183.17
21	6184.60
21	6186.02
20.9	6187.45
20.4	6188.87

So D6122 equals 0.02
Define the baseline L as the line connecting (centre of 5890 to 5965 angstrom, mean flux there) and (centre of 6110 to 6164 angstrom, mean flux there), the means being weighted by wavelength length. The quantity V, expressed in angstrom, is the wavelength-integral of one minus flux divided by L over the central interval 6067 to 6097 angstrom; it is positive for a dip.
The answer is -2.5 angstrom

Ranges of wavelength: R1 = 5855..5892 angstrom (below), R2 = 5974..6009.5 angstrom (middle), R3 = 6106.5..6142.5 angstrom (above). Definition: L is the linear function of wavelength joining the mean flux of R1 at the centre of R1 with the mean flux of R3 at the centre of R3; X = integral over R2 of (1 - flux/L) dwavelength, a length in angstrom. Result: -3.4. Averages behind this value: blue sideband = 17.9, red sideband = 20.3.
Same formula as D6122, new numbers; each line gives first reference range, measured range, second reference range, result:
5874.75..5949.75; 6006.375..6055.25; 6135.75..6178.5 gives -0.129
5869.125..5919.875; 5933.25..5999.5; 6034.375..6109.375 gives -0.123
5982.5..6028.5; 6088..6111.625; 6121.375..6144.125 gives -0.024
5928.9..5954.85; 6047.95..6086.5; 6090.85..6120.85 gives -0.036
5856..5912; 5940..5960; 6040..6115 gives -0.117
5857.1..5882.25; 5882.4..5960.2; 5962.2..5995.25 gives 0.121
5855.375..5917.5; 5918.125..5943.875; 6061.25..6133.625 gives -0.138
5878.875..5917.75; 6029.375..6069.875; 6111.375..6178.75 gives -0.171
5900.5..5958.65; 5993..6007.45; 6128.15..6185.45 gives -0.038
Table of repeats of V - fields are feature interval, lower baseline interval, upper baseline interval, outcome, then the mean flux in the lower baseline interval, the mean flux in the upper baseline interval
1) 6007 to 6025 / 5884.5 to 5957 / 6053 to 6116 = -0.8 angstrom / 18.1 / 21.1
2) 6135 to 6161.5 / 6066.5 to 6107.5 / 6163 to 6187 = -0.3 angstrom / 21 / 19.7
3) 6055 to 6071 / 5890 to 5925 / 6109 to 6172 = -2.0 angstrom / 16.8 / 19.8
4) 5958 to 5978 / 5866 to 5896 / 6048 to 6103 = -2.8 angstrom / 16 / 21.2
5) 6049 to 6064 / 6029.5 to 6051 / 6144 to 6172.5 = -0.1 angstrom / 21.6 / 19.3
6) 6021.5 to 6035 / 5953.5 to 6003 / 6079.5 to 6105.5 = -0.3 angstrom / 20.8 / 20.7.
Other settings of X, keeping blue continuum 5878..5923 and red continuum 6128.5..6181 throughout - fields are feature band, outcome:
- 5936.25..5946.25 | -2.2 angstrom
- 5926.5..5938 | -2.7 angstrom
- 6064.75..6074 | -1.4 angstrom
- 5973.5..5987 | -2.6 angstrom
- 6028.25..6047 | -3.3 angstrom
